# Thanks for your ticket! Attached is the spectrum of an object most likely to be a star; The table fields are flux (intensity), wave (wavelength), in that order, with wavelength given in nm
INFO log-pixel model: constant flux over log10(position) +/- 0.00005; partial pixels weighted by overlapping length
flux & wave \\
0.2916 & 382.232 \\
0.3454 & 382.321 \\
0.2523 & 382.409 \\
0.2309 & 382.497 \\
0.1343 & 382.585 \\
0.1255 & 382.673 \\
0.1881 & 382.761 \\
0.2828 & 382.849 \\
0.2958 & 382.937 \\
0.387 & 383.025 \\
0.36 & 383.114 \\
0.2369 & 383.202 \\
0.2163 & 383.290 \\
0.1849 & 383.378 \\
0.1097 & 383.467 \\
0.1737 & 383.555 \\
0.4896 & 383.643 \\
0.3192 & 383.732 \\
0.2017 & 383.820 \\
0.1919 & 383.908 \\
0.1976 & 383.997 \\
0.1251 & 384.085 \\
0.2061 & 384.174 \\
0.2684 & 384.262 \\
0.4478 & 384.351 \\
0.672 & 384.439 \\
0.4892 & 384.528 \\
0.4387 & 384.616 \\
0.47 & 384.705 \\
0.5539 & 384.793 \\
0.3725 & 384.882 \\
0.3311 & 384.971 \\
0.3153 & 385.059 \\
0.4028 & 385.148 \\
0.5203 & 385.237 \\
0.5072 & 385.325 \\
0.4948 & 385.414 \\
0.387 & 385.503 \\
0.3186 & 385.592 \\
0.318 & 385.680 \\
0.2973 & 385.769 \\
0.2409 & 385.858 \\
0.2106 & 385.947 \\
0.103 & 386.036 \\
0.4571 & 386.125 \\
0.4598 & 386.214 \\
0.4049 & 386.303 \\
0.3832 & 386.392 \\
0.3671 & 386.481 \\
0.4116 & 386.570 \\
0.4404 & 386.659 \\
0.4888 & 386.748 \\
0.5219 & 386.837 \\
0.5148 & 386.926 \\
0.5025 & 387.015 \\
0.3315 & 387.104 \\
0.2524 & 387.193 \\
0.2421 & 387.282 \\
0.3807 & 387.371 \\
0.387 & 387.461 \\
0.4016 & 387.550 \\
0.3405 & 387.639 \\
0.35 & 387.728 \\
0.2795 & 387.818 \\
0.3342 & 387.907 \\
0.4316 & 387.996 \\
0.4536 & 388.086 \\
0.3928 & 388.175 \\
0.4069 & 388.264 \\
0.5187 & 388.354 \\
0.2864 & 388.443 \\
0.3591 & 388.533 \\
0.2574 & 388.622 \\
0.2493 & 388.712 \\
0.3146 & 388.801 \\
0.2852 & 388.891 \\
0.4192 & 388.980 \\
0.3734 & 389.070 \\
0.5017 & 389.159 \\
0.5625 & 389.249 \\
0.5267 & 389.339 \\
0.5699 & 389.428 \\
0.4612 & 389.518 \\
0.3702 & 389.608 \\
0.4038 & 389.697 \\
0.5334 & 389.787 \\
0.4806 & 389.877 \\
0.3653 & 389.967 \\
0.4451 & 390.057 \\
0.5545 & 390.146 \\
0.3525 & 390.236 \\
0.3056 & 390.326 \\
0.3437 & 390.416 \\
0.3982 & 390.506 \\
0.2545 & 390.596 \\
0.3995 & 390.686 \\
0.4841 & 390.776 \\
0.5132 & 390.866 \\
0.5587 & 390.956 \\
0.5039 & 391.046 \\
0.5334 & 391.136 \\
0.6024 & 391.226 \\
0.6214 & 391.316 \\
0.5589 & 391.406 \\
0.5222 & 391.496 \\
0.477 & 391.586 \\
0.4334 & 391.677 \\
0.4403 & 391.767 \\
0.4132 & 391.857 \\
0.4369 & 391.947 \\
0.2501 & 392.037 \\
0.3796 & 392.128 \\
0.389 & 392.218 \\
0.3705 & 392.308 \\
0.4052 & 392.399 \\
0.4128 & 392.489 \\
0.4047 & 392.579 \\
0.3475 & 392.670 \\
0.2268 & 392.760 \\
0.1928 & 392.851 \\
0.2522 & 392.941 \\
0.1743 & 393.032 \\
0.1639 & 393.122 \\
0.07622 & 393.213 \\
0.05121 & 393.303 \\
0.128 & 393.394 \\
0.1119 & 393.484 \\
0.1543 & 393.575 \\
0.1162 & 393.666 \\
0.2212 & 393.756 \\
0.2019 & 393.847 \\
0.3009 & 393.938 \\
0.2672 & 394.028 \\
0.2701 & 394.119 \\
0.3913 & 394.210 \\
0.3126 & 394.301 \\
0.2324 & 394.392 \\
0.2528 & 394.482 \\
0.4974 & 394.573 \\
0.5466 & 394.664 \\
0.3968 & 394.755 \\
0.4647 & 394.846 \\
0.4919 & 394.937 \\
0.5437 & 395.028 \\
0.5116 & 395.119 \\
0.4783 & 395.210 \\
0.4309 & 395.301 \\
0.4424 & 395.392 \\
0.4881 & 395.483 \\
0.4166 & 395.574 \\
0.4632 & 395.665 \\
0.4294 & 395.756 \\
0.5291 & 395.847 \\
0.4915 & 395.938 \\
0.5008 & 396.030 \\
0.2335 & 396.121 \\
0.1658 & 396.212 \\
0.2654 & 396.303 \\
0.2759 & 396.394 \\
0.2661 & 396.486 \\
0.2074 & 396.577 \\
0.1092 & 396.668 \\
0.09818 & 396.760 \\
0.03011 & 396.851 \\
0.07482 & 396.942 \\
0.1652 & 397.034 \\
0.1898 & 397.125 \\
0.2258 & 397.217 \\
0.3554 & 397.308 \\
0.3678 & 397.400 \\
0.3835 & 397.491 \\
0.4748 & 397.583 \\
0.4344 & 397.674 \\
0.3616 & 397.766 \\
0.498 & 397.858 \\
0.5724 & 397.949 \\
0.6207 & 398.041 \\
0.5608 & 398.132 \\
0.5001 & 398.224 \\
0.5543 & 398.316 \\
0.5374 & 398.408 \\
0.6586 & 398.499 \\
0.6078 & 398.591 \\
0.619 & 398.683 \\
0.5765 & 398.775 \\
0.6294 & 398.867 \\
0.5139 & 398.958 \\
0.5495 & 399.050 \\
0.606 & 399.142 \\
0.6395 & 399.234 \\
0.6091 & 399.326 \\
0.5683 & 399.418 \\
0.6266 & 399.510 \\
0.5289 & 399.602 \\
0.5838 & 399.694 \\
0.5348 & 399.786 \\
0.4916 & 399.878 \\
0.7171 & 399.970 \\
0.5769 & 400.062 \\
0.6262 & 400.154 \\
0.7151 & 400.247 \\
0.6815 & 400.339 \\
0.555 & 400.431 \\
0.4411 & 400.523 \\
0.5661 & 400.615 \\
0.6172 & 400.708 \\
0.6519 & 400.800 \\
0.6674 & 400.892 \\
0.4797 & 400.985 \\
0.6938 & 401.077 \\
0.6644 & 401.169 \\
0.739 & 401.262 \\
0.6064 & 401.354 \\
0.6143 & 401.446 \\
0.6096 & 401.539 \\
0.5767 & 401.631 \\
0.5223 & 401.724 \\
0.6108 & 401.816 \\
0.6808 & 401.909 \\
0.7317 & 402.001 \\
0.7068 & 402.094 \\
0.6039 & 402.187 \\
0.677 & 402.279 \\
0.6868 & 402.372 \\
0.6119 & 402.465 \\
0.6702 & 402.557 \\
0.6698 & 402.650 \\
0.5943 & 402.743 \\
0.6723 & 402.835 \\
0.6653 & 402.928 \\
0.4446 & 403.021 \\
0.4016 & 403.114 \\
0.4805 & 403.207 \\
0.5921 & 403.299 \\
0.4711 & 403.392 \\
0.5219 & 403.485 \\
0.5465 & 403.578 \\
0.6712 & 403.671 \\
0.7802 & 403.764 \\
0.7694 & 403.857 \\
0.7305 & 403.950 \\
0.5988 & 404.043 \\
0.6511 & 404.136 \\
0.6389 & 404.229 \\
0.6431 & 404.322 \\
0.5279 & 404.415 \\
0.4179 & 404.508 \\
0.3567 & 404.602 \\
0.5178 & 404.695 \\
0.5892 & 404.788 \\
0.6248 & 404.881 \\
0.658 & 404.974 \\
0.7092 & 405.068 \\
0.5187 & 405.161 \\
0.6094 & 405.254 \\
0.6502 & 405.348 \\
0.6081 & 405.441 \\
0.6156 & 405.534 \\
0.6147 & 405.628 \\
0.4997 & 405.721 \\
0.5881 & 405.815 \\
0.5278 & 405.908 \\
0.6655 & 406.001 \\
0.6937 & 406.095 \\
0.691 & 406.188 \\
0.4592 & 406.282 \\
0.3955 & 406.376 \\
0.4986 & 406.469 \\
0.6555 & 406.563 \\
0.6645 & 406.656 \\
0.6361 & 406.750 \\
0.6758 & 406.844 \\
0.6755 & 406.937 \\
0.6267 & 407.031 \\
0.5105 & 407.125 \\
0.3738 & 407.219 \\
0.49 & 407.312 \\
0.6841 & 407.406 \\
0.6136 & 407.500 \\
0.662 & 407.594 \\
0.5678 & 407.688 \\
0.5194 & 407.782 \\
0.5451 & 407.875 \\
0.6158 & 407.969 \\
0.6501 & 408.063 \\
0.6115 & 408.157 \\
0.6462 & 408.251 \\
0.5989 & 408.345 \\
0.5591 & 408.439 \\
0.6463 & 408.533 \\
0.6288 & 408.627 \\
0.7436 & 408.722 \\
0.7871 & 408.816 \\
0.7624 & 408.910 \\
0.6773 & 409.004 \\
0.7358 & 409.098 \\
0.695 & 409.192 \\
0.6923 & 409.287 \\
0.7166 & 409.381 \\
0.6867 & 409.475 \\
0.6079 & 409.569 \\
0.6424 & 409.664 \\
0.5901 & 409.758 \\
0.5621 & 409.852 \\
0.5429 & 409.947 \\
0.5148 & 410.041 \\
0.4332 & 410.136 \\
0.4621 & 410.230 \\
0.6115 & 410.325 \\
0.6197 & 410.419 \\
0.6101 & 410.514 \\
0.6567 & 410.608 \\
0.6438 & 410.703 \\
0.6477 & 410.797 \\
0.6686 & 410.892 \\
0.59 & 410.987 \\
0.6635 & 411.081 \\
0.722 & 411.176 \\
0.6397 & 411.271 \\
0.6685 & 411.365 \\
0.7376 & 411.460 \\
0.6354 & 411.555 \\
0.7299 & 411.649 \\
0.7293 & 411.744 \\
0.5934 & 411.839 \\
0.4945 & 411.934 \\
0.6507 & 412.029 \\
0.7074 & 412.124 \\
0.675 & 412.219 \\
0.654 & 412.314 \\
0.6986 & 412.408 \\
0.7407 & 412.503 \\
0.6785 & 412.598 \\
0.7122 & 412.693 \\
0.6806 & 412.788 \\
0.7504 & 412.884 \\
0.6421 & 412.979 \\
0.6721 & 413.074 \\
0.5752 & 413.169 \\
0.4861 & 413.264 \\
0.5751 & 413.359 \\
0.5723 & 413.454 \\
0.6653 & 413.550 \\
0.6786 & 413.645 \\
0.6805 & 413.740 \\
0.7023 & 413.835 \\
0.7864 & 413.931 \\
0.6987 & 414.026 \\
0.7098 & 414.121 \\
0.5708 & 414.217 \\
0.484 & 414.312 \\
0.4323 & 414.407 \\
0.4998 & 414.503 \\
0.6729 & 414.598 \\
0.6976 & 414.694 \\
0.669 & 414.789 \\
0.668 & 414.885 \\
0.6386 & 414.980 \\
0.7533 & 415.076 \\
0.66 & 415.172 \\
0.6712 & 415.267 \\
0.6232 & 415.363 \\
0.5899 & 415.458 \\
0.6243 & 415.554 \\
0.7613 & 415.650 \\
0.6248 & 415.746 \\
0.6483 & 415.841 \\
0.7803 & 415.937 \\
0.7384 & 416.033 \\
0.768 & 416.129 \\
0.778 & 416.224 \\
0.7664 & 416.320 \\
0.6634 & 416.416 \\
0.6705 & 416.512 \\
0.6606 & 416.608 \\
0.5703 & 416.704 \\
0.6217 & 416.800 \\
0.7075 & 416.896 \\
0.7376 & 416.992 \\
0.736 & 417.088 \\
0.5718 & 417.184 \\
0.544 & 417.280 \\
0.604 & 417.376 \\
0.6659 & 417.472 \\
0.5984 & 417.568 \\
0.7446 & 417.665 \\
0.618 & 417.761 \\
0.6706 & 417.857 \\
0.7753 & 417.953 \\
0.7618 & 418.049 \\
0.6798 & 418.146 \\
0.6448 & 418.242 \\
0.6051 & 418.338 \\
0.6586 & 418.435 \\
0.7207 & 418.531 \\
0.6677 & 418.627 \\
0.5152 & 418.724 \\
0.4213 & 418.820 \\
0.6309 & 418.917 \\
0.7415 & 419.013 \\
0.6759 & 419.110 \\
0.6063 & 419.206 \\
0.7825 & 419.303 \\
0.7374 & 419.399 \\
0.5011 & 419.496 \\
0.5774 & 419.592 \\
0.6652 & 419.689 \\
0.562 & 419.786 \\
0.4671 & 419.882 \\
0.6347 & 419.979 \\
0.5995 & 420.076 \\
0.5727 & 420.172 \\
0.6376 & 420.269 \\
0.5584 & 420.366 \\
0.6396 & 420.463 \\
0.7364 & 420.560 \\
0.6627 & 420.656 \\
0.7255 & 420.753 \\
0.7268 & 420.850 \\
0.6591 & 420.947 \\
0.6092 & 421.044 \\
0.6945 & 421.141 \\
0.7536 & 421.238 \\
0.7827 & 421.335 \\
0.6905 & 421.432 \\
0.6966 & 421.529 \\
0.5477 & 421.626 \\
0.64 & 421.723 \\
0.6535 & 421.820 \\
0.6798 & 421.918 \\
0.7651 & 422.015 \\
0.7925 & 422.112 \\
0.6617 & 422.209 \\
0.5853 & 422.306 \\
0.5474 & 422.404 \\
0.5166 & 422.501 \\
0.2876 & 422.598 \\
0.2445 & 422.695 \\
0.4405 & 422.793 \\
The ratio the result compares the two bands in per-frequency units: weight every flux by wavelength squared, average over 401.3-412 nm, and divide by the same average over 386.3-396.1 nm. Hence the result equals 1.7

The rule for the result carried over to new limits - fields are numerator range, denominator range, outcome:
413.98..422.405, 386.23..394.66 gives 2.02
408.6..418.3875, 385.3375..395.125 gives 1.97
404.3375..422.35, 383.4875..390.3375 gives 1.90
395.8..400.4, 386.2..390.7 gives 1.20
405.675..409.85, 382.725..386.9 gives 2.00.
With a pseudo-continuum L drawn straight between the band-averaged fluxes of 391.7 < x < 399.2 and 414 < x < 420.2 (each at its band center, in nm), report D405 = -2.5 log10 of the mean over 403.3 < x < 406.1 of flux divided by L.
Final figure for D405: -0.23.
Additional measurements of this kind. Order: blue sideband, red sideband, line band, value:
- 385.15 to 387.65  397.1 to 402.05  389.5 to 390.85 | 0.06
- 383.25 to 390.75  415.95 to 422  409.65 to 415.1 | -0.06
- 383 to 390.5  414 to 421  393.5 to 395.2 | 0.28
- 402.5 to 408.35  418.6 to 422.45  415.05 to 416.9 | -0.09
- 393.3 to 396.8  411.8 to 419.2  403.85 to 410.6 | -0.16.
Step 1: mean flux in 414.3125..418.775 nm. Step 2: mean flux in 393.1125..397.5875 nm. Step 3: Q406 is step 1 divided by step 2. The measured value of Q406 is 2.2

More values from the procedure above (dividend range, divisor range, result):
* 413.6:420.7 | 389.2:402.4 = 1.46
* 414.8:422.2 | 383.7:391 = 1.71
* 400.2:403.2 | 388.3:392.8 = 1.46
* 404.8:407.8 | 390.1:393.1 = 1.46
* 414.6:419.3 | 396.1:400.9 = 1.43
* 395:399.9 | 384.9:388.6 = 1.15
